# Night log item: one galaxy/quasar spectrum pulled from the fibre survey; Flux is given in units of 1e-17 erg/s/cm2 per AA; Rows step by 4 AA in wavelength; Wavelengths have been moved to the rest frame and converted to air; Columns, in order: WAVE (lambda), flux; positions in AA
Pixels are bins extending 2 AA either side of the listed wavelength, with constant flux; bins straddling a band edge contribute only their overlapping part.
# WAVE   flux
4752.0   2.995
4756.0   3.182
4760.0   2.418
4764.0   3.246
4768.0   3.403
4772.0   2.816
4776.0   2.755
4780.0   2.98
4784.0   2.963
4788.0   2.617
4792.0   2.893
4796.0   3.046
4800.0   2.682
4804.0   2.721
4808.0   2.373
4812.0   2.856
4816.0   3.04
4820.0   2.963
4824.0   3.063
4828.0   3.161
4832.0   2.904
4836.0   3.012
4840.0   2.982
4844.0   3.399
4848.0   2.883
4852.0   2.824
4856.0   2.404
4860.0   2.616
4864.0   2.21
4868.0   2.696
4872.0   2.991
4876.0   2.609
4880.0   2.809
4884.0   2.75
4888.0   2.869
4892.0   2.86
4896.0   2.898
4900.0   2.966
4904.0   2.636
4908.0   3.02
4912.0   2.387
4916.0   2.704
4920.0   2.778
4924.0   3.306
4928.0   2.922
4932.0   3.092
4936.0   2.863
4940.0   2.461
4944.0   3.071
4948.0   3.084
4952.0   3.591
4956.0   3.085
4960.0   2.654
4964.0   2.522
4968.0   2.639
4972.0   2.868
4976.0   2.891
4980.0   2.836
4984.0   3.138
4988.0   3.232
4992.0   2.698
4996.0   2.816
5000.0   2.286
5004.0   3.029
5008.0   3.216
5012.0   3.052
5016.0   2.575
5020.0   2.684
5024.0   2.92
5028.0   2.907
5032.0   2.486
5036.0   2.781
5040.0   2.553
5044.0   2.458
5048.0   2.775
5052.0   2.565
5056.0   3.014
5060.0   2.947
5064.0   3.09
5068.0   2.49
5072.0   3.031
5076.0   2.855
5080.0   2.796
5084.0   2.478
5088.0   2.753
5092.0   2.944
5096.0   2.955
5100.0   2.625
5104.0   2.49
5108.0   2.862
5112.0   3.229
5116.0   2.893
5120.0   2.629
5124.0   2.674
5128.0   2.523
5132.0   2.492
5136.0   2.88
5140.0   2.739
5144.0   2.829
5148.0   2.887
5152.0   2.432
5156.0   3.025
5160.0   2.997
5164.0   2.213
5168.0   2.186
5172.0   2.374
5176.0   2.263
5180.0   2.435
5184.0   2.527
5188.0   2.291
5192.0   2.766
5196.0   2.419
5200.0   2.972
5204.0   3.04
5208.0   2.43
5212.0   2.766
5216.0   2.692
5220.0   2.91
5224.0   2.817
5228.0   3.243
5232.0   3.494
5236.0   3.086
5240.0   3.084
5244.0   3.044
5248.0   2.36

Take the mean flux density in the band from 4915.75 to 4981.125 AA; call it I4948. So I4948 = 2.91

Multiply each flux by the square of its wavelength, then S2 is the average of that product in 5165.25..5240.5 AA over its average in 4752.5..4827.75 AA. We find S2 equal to 1.1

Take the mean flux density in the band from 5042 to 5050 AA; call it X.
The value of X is 2.62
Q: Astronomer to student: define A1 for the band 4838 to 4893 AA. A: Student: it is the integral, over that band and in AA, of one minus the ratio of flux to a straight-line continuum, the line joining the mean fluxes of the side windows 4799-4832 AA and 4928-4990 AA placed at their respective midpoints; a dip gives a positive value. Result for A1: 2.1 AA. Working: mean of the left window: 2.87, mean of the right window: 2.93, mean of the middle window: 2.78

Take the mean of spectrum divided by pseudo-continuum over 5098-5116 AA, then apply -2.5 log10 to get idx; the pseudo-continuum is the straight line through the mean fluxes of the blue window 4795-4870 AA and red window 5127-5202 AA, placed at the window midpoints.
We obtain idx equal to -0.071 mag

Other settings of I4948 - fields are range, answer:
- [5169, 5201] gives 2.48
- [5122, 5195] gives 2.58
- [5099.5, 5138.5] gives 2.73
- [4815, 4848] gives 3.06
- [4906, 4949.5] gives 2.88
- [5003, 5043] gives 2.81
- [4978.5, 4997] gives 2.95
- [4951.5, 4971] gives 2.84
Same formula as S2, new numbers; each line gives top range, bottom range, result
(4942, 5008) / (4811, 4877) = 1.07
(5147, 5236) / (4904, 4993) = 1.02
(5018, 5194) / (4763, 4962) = 1.03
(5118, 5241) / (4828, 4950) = 1.07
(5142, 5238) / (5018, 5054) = 1.08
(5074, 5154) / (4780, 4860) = 1.07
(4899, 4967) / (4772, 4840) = 1.06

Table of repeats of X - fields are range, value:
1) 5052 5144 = 2.79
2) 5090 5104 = 2.79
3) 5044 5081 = 2.82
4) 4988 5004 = 2.73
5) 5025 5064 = 2.74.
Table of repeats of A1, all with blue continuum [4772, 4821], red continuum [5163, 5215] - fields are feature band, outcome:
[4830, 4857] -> -1.4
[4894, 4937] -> -2.2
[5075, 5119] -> -3.6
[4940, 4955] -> -2.4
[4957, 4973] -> 0.1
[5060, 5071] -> -0.9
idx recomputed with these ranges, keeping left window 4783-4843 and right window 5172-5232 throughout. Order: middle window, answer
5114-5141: 0.02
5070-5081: -0.05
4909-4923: 0.06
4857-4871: 0.13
